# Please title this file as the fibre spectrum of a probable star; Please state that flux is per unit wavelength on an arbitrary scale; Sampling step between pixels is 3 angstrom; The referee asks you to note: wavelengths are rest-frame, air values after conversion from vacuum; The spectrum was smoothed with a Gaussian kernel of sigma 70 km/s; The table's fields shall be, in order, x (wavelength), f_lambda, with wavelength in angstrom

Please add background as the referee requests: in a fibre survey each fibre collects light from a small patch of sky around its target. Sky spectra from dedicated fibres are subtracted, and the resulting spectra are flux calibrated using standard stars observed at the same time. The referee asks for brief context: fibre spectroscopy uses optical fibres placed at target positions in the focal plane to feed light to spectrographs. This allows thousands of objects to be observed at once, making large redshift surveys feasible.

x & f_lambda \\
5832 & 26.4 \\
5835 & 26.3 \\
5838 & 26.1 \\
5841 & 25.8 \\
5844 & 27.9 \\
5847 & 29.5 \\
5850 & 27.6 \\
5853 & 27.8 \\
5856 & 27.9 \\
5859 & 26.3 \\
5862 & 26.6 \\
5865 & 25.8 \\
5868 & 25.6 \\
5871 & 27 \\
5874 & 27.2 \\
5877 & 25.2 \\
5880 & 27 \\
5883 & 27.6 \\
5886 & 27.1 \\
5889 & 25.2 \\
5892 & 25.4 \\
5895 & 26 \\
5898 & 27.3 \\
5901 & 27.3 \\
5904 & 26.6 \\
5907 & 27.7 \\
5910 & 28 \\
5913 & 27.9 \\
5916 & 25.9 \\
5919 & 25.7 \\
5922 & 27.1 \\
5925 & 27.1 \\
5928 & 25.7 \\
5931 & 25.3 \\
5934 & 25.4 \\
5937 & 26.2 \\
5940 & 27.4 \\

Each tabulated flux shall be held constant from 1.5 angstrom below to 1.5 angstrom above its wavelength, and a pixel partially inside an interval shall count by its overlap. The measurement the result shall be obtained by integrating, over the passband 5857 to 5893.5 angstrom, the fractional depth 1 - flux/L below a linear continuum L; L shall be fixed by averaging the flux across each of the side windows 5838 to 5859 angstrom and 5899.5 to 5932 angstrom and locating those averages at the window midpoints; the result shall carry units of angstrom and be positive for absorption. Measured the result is 1.2 angstrom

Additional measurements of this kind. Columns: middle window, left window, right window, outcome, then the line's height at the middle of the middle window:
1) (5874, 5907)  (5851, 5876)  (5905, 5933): 0.2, 26.7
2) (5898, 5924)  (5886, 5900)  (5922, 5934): -0.9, 26.1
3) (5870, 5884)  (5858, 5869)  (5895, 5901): -0.2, 26.4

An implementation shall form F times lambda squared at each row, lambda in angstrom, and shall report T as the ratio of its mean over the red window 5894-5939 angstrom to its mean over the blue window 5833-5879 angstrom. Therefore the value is 1.01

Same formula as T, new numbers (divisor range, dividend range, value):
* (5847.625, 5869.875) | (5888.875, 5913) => 1.01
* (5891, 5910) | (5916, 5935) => 0.98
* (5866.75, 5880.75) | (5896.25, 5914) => 1.05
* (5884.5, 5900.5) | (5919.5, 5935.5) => 1.01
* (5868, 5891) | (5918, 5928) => 1.02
